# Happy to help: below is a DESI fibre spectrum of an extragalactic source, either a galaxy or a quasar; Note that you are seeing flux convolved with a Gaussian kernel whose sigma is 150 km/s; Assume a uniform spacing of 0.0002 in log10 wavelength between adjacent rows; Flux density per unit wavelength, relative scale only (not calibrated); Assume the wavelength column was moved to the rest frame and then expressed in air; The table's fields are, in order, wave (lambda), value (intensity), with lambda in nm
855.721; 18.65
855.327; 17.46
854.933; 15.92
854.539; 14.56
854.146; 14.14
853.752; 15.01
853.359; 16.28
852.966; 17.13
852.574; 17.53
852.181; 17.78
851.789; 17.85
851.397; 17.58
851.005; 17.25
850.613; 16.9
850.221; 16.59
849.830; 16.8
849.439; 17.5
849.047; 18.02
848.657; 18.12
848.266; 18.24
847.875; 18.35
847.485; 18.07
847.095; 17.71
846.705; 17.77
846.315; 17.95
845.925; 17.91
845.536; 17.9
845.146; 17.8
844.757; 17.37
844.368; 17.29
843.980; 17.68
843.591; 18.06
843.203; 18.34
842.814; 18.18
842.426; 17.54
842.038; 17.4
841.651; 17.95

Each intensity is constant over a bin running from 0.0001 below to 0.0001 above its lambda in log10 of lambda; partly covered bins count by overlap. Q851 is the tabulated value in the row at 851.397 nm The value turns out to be 17.58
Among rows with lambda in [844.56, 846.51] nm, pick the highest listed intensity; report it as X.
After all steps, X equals 17.95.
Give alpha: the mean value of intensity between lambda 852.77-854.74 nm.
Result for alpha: 15.4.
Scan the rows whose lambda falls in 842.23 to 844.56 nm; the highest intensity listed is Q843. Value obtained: 18.34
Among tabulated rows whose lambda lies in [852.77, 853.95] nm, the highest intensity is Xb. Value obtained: 17.13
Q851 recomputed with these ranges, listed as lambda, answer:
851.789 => 17.85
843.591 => 18.06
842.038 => 17.4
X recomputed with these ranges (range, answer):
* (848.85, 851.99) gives 18.02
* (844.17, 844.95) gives 17.37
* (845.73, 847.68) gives 18.07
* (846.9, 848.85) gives 18.35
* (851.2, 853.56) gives 17.85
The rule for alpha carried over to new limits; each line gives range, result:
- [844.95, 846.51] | 17.9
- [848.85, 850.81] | 17.2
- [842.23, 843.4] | 18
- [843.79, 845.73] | 17.6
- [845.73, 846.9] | 17.9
